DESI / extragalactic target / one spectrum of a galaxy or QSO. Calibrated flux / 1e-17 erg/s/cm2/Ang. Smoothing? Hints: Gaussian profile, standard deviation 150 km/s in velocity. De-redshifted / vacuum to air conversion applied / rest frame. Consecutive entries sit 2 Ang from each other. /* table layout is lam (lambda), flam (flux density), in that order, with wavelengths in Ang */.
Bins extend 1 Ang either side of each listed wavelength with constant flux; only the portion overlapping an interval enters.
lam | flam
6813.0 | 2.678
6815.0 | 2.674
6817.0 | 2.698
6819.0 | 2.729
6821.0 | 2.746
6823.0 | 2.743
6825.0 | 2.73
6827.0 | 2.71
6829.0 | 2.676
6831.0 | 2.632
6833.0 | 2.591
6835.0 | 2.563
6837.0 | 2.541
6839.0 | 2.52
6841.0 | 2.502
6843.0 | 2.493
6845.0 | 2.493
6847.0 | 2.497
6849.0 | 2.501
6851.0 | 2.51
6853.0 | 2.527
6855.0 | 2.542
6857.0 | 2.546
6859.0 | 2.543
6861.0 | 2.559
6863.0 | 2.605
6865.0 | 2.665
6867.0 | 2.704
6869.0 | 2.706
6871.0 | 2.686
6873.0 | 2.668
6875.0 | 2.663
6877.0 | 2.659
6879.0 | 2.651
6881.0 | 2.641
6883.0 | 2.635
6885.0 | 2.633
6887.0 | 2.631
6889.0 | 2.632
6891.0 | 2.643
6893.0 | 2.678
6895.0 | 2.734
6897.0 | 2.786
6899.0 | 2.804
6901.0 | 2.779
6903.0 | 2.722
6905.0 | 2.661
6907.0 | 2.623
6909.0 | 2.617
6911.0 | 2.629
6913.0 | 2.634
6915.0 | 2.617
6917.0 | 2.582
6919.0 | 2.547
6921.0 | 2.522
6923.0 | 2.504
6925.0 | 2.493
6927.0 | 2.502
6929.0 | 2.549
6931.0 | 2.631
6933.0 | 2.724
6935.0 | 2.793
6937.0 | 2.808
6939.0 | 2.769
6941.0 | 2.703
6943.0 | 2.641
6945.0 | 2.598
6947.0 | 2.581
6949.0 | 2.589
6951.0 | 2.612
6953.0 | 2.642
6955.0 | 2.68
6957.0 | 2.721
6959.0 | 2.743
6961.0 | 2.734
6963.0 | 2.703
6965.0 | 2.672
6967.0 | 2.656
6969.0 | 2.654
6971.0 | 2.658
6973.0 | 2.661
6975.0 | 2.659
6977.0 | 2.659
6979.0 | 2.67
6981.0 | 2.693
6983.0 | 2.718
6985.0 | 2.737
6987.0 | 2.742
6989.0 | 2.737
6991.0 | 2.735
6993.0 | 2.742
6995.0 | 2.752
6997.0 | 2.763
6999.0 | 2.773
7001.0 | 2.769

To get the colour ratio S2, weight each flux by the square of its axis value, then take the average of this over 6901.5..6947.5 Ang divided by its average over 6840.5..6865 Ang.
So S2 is 1.1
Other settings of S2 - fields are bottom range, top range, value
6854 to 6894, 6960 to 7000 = 1.06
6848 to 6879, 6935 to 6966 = 1.06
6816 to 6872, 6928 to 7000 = 1.07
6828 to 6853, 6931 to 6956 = 1.08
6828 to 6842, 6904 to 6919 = 1.04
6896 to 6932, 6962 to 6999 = 1.05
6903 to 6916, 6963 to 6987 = 1.04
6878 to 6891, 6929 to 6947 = 1.04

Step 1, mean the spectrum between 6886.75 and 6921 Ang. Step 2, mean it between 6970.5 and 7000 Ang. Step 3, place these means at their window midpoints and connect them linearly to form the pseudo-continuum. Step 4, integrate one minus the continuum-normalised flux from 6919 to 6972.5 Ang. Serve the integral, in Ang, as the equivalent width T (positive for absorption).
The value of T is 0.8 Ang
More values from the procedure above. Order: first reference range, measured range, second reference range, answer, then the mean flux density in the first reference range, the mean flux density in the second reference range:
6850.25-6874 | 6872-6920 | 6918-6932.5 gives -1.7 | 2.61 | 2.54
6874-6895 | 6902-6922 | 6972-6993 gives 0.4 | 2.65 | 2.7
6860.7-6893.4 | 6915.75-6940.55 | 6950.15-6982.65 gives 0.4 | 2.65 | 2.68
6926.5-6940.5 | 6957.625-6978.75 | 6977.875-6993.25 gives 0.2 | 2.69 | 2.72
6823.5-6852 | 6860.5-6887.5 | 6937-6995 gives -0.5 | 2.57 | 2.69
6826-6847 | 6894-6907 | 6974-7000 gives -0.5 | 2.57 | 2.72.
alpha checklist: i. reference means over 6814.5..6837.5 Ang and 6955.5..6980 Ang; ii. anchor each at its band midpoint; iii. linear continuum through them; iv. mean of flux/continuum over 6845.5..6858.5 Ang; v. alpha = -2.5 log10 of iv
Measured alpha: 0.06 mag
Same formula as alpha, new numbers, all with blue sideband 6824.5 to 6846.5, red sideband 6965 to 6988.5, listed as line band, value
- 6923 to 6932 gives 0.045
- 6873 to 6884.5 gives -0.016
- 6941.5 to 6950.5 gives 0.022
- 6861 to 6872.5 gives -0.024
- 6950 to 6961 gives -0.007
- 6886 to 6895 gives -0.014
